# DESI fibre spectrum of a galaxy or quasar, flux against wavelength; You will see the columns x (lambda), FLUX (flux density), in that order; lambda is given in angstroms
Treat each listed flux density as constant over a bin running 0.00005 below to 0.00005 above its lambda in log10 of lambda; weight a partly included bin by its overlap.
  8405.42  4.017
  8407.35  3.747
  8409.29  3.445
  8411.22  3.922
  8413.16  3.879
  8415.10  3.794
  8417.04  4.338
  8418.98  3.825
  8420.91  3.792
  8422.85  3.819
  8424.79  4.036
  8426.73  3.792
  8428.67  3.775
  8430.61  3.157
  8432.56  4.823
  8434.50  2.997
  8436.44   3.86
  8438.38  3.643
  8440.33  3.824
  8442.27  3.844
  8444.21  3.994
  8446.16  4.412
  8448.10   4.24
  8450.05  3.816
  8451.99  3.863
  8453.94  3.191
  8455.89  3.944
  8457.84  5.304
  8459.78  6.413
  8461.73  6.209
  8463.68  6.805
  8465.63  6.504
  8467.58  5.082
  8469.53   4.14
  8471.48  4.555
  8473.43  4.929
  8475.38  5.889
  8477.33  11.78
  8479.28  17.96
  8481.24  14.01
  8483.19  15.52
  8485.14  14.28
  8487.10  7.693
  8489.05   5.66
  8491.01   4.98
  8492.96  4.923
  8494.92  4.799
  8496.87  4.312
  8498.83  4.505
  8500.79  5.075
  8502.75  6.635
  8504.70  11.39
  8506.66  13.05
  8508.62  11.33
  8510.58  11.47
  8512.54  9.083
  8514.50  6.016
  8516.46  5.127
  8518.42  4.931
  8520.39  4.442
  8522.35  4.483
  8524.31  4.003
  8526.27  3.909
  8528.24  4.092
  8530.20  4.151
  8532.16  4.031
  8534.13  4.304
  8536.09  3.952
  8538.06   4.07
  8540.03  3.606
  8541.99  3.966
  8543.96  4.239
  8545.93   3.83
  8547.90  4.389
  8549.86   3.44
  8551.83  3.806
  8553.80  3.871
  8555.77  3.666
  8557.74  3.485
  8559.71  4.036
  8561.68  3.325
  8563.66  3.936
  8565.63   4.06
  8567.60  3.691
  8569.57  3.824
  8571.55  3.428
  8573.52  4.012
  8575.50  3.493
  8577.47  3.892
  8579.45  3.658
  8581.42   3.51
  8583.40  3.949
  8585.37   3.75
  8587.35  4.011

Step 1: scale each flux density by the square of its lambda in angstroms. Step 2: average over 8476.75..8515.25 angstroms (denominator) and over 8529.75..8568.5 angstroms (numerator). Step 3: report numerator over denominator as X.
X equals 0.4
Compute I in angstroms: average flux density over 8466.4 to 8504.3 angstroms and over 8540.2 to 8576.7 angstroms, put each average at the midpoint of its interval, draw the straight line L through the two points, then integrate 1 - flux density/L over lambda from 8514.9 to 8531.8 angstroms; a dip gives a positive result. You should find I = 3.8 angstroms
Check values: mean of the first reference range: 7.77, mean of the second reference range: 3.8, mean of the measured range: 4.44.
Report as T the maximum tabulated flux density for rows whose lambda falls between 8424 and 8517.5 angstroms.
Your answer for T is 17.96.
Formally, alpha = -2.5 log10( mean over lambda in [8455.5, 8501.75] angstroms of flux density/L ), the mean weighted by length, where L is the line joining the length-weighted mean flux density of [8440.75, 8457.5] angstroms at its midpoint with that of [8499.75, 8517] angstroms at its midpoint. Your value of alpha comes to -0.169 mag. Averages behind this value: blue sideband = 3.96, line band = 7.35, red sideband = 8.88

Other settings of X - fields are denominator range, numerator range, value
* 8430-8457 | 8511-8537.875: 1.31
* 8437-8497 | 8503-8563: 0.83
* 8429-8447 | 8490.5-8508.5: 1.83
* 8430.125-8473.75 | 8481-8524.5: 1.72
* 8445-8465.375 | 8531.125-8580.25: 0.81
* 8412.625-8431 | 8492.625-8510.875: 2.05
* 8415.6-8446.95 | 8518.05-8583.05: 1.04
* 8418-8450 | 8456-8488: 2.21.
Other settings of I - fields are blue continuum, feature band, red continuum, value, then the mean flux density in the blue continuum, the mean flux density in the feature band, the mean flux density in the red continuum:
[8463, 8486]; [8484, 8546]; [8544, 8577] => 6.68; 9.3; 6.06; 3.78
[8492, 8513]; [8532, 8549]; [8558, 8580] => 4.49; 7.84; 4.04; 3.75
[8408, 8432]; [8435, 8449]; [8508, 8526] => 1.58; 3.81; 3.94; 6.56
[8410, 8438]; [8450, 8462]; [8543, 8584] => -2.60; 3.84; 4.65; 3.79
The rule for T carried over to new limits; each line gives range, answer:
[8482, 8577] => 15.52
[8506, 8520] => 13.05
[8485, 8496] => 14.28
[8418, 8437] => 4.823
